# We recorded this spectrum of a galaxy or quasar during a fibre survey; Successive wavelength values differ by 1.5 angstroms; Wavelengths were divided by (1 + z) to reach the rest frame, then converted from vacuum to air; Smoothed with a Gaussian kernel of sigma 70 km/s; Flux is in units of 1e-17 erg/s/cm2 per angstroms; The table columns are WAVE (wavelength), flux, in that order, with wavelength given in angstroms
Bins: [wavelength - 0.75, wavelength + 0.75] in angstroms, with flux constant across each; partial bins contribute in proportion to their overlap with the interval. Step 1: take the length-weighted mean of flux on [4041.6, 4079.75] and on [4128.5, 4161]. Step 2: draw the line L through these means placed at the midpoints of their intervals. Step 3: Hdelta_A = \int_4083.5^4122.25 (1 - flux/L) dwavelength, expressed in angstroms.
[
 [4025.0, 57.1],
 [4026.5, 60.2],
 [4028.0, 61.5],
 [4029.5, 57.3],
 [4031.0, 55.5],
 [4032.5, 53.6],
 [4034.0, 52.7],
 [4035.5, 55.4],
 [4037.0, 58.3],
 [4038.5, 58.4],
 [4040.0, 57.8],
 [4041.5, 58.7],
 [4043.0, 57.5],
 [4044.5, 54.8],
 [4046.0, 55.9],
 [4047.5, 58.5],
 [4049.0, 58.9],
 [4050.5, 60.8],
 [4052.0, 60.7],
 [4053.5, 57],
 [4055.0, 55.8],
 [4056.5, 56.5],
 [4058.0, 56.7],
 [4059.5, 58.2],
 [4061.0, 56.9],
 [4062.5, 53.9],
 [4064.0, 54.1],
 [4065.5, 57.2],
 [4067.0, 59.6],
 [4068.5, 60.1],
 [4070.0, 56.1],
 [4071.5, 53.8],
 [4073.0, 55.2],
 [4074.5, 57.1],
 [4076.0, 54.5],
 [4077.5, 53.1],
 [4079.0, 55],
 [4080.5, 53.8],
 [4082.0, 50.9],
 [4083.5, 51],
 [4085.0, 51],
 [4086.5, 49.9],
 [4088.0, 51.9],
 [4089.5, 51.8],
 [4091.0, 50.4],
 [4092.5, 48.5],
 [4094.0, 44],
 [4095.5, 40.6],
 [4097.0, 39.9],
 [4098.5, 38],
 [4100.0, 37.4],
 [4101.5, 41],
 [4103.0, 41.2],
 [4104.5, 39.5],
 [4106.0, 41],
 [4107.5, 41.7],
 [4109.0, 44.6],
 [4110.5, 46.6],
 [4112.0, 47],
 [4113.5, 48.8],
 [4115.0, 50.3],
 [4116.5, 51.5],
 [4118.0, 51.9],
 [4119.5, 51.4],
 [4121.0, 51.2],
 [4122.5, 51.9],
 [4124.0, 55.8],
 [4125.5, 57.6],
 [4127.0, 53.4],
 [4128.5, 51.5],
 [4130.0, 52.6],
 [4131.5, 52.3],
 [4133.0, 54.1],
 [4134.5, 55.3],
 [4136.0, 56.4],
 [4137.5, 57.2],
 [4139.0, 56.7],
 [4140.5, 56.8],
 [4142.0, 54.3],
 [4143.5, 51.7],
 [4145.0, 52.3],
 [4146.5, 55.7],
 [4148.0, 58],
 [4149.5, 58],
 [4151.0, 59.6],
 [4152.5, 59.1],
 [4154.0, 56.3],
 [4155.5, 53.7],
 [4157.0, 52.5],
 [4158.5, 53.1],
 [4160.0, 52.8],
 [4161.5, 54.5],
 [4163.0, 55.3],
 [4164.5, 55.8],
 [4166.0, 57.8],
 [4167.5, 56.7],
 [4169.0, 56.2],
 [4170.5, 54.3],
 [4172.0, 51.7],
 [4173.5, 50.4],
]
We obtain 6.7 angstroms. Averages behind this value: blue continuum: 56.7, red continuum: 55.1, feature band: 46.2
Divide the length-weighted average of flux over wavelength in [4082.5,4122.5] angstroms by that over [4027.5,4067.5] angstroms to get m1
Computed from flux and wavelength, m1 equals 0.81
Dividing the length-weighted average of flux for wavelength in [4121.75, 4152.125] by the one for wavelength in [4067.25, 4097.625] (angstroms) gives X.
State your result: 1.07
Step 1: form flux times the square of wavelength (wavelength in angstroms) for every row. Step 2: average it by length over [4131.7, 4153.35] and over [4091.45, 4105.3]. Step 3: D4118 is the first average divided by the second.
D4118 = 1.38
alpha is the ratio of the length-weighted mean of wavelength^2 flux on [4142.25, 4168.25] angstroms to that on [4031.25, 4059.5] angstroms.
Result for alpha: 1.02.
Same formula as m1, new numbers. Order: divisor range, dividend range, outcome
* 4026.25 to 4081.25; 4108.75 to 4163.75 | 0.95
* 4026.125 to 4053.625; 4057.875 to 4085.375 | 0.96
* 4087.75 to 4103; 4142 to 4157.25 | 1.27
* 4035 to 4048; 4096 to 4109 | 0.70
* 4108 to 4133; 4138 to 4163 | 1.08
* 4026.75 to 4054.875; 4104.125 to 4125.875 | 0.85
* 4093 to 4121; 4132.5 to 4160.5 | 1.25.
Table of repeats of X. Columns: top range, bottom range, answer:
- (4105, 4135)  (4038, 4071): 0.88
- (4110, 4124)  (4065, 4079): 0.90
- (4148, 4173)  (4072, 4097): 1.09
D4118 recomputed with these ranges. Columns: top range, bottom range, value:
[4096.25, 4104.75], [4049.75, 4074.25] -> 0.71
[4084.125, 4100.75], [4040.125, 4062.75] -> 0.81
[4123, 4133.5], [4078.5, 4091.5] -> 1.06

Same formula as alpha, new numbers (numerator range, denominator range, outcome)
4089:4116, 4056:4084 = 0.81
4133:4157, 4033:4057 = 1.02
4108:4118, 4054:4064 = 0.88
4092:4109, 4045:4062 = 0.73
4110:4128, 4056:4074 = 0.94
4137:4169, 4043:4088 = 1.04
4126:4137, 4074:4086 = 1.04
